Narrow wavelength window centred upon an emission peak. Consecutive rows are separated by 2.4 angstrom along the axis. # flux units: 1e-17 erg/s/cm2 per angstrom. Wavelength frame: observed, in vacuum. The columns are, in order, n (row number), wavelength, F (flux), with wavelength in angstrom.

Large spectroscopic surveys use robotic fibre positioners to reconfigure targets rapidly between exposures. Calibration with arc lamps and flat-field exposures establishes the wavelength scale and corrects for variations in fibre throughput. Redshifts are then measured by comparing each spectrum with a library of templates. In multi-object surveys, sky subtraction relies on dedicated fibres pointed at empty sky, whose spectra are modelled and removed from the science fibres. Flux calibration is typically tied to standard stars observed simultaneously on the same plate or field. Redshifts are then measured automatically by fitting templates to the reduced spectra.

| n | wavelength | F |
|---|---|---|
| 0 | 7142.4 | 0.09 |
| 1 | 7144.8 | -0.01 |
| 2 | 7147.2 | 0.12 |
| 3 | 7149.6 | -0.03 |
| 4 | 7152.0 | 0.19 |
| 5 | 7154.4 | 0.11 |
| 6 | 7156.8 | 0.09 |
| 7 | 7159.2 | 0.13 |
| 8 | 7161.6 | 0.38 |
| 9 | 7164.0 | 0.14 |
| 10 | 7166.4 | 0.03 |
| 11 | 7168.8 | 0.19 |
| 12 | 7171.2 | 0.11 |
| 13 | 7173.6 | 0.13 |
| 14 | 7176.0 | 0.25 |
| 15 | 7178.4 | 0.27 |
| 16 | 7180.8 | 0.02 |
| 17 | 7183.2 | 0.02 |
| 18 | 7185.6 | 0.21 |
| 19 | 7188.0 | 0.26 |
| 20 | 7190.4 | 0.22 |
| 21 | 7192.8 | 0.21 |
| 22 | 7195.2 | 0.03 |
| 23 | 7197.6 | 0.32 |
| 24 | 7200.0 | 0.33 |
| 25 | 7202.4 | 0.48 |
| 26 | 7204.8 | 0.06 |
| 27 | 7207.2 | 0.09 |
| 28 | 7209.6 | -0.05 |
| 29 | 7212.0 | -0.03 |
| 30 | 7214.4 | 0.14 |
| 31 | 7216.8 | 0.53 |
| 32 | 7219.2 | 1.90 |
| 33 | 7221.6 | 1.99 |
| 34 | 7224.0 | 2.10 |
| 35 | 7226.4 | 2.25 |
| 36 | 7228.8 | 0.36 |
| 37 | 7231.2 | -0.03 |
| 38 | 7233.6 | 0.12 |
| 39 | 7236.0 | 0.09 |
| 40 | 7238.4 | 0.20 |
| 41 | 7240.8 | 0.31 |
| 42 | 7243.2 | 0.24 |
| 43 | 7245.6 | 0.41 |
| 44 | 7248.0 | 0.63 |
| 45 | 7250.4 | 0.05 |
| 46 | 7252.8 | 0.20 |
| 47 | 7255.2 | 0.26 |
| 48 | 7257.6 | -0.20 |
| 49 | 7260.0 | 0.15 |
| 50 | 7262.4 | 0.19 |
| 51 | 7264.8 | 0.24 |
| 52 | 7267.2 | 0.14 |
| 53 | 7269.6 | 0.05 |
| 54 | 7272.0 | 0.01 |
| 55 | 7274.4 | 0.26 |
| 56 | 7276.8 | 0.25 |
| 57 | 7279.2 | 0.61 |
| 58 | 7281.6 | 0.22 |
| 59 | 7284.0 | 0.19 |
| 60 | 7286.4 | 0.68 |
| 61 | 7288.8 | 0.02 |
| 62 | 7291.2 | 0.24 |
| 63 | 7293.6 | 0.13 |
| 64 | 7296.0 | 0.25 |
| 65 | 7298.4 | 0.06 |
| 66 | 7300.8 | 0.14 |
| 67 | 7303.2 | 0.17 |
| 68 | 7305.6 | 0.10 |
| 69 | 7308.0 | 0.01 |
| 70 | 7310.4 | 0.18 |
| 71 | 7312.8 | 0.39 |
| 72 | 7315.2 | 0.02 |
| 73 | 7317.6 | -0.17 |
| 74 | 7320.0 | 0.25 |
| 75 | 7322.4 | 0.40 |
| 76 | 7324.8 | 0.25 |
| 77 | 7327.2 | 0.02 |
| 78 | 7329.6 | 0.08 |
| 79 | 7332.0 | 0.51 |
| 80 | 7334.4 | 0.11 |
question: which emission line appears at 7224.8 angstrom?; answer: [O II] 3727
